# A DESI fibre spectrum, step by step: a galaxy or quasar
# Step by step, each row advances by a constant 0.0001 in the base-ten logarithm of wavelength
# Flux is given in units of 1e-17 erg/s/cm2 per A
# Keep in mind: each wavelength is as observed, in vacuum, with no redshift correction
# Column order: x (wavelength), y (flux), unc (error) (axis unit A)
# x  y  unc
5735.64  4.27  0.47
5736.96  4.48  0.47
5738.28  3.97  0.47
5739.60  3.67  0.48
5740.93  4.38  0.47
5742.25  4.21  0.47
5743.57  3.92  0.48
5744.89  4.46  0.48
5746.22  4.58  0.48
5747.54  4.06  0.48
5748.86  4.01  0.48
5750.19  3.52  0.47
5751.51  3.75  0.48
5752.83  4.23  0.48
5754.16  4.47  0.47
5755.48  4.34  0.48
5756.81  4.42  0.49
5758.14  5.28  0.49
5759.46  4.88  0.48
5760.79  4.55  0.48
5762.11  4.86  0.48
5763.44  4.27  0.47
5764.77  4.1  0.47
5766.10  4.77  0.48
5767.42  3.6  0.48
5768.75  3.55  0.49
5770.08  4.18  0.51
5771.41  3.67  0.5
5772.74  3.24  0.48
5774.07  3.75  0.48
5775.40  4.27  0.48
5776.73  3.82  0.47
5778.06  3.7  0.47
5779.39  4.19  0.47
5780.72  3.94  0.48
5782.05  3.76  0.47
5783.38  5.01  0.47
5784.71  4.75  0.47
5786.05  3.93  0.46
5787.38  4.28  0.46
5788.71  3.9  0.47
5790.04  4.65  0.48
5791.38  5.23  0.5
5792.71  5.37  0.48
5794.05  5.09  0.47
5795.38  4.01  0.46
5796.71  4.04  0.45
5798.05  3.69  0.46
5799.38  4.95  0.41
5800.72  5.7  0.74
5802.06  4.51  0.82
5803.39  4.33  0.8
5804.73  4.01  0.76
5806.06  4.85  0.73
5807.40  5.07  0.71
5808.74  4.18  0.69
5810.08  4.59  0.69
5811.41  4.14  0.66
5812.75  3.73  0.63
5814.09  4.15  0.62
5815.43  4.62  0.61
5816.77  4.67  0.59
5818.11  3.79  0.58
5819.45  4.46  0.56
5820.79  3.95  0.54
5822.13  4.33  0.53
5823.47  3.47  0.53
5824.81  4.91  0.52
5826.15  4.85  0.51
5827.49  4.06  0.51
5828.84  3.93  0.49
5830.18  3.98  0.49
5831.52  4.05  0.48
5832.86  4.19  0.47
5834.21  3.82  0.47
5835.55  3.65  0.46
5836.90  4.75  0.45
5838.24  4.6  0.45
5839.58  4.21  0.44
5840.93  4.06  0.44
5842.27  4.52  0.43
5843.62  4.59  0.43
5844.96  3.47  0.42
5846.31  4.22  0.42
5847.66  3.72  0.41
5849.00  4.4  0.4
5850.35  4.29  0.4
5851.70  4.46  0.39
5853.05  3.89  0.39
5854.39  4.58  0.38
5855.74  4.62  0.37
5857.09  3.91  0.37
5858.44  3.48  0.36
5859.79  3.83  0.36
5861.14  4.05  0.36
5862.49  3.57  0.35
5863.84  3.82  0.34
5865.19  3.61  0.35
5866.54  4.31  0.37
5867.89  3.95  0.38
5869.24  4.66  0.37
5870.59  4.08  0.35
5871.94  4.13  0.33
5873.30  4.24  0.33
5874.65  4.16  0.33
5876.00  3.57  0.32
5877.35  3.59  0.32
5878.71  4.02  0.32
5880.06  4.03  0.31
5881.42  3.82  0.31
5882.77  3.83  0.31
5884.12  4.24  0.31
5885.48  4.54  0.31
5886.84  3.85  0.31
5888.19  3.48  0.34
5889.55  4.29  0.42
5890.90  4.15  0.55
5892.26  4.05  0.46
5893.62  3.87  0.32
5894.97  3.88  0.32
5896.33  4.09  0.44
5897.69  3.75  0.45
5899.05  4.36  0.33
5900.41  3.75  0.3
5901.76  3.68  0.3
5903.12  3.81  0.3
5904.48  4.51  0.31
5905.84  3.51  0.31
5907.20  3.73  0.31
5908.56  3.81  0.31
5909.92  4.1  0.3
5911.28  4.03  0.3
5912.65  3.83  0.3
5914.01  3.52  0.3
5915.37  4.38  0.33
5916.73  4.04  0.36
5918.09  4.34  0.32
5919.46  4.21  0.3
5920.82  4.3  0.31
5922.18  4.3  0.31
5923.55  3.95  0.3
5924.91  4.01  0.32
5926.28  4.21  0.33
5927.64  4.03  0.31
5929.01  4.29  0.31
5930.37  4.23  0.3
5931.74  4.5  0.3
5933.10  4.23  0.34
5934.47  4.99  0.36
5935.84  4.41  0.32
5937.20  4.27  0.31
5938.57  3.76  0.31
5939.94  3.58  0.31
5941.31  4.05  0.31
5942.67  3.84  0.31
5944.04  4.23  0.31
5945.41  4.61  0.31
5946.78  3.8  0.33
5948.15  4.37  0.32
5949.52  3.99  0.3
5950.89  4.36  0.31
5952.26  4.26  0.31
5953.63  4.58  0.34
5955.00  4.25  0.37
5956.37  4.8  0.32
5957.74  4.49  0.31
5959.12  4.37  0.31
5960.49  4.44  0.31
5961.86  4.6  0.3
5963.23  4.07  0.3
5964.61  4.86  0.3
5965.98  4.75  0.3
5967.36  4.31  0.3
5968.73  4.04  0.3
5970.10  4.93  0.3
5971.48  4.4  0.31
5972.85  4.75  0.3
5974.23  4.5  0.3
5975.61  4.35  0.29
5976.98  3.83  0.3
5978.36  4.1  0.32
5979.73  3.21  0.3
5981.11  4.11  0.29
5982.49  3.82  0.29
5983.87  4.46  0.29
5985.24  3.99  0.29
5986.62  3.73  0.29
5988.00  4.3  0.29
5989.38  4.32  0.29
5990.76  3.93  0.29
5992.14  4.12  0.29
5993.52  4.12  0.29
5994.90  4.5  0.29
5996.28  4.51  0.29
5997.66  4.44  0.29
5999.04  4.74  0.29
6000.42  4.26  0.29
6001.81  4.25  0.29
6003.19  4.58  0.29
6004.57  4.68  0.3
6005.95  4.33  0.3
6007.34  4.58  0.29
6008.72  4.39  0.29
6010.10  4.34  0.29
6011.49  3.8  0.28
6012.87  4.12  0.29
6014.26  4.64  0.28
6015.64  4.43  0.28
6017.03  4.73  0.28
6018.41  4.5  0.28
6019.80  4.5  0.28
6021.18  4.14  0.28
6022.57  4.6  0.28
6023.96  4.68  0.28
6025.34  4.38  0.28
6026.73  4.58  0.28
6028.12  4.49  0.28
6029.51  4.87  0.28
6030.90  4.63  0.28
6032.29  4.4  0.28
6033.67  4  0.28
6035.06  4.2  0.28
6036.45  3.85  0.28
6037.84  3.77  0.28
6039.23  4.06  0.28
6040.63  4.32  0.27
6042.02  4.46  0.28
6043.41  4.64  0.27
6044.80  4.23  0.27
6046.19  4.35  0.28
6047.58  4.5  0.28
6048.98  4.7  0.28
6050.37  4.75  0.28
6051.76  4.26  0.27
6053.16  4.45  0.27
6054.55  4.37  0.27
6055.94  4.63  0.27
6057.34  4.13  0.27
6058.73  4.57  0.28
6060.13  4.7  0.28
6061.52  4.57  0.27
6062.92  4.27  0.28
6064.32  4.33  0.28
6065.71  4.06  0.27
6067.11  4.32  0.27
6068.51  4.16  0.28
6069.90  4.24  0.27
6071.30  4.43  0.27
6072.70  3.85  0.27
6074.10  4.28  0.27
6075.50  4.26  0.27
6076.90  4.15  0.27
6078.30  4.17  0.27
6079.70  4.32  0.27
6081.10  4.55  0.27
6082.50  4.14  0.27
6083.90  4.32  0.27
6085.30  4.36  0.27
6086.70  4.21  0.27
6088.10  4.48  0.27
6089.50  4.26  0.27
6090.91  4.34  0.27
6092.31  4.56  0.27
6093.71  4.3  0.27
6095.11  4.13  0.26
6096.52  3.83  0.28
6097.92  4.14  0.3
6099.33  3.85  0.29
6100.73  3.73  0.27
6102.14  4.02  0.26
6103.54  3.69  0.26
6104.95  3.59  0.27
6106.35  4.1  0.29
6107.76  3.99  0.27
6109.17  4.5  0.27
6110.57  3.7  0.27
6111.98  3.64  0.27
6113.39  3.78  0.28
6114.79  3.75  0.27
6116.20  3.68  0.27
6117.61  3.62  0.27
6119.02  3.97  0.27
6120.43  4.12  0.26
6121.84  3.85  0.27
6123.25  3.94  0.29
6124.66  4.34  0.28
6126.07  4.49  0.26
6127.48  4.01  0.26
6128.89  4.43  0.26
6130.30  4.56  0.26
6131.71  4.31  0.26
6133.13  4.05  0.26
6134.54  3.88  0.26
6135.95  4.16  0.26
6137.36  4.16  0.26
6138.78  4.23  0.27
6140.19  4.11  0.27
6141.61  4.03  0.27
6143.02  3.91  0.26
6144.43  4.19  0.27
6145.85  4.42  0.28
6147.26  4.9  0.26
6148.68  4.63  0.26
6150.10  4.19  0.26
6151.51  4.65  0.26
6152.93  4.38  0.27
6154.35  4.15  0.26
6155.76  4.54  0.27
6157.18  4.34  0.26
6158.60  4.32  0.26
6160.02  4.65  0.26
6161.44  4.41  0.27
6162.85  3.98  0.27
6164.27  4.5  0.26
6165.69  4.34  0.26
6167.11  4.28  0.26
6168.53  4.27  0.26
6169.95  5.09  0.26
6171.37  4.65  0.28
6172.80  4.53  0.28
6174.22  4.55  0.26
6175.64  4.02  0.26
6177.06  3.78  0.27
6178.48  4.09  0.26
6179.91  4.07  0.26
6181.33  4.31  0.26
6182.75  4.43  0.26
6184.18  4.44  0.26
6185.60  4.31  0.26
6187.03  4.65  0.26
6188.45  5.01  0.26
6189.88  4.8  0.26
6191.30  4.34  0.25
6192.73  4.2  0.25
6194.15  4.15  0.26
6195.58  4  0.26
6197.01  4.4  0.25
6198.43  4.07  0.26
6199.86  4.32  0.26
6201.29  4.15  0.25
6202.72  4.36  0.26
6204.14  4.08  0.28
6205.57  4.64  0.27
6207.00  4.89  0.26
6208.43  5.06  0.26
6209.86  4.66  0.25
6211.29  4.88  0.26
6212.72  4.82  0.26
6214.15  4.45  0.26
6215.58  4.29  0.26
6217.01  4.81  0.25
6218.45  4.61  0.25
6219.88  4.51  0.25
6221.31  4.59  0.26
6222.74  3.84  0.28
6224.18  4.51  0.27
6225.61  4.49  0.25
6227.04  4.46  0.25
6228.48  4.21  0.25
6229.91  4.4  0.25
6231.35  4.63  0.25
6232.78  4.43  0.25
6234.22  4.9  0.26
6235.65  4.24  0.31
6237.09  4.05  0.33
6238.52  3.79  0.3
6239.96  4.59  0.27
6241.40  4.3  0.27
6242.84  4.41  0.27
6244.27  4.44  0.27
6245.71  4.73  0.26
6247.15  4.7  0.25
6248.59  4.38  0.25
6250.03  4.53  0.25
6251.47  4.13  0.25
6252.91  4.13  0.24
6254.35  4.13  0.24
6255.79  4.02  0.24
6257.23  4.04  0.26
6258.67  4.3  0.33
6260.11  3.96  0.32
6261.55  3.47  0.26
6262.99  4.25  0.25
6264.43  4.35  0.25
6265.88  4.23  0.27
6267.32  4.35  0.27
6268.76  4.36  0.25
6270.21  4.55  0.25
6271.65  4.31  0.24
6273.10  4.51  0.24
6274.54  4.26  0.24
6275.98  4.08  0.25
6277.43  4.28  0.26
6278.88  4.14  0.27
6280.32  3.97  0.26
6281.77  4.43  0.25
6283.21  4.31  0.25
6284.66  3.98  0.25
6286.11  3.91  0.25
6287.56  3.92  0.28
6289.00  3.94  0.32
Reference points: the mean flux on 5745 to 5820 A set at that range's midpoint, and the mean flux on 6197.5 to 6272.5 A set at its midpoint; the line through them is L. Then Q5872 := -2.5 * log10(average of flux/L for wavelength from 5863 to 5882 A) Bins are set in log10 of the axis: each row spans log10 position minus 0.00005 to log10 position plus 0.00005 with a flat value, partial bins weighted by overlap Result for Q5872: 0.09 mag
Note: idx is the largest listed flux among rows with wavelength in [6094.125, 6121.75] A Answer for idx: 4.5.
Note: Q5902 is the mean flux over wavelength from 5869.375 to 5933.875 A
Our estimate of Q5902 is 4.03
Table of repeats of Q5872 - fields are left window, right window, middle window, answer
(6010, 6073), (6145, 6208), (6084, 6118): 0.09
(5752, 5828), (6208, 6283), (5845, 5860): 0.06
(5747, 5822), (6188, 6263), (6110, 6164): 0.05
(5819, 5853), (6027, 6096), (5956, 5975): -0.06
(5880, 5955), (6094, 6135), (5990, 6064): -0.09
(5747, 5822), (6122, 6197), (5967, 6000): 0.02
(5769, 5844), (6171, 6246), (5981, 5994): 0.07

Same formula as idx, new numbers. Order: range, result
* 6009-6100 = 4.87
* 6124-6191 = 5.09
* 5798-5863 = 5.7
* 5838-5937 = 4.99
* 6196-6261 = 5.06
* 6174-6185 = 4.55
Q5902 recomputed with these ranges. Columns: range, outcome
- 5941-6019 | 4.31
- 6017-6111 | 4.29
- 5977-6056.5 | 4.33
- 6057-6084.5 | 4.29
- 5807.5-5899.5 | 4.11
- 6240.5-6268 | 4.26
